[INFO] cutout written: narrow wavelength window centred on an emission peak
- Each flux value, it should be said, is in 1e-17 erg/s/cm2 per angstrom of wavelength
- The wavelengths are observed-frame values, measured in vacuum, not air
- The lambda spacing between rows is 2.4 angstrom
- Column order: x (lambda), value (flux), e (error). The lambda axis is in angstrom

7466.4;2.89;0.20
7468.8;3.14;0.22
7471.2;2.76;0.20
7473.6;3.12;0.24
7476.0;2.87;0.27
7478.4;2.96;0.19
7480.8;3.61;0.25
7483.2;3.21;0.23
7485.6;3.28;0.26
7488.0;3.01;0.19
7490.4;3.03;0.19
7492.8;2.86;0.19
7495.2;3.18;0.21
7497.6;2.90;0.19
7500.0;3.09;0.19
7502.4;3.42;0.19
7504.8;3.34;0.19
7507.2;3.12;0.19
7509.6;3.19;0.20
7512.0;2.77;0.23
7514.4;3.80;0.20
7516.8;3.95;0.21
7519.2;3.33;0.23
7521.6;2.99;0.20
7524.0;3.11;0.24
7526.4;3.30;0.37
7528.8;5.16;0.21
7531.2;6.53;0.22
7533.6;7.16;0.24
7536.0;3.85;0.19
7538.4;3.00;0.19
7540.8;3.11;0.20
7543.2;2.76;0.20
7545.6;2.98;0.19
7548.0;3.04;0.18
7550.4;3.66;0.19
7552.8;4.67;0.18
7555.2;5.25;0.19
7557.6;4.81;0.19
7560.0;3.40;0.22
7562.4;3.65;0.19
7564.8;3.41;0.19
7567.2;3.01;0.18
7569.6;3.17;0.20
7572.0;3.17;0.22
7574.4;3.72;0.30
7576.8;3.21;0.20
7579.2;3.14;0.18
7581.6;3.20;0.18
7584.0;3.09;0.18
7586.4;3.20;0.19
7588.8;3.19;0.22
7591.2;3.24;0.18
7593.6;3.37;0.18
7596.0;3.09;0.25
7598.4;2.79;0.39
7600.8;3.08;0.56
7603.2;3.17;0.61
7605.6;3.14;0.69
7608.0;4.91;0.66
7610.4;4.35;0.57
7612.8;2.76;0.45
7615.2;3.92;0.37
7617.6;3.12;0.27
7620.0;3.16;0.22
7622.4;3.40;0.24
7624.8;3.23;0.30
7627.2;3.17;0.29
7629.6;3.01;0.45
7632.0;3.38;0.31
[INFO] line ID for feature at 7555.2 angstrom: [N II]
